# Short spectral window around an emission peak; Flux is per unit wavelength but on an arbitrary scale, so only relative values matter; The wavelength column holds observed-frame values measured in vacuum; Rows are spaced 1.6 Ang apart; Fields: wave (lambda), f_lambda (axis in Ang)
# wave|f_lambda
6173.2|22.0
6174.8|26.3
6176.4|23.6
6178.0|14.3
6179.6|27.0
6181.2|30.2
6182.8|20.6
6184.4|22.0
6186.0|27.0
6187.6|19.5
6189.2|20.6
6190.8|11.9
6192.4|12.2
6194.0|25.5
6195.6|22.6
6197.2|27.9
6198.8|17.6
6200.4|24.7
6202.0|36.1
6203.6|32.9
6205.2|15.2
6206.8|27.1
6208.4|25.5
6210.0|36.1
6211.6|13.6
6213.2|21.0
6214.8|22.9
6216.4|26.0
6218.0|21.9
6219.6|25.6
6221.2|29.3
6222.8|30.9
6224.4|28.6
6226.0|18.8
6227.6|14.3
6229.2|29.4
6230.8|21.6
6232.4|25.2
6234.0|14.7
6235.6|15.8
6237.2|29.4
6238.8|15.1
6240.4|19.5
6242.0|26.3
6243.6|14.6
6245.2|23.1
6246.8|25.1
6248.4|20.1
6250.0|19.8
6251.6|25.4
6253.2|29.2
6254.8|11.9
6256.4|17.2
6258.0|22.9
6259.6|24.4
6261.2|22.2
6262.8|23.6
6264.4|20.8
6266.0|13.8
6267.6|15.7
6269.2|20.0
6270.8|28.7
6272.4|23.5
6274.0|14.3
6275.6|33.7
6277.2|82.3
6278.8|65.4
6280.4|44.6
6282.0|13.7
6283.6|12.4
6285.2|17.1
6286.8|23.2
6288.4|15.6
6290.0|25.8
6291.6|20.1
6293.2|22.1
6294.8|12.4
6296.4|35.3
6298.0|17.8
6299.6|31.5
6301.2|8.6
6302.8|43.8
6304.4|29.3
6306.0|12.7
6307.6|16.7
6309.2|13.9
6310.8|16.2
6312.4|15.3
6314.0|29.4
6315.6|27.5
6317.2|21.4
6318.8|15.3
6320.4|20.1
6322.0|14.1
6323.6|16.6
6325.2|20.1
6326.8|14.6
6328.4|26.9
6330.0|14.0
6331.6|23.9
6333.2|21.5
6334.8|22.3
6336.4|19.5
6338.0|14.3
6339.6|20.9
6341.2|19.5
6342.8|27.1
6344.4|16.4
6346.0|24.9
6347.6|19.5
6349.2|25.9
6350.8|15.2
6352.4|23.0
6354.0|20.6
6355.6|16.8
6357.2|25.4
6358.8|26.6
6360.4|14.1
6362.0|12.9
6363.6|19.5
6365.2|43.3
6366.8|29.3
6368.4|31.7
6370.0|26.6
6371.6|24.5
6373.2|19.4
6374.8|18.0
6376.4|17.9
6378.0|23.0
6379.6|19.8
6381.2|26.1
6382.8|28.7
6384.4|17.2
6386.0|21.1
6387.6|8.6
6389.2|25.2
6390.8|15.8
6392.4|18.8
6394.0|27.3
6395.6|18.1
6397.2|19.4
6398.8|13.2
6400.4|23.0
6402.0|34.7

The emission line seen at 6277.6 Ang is H-beta 4861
